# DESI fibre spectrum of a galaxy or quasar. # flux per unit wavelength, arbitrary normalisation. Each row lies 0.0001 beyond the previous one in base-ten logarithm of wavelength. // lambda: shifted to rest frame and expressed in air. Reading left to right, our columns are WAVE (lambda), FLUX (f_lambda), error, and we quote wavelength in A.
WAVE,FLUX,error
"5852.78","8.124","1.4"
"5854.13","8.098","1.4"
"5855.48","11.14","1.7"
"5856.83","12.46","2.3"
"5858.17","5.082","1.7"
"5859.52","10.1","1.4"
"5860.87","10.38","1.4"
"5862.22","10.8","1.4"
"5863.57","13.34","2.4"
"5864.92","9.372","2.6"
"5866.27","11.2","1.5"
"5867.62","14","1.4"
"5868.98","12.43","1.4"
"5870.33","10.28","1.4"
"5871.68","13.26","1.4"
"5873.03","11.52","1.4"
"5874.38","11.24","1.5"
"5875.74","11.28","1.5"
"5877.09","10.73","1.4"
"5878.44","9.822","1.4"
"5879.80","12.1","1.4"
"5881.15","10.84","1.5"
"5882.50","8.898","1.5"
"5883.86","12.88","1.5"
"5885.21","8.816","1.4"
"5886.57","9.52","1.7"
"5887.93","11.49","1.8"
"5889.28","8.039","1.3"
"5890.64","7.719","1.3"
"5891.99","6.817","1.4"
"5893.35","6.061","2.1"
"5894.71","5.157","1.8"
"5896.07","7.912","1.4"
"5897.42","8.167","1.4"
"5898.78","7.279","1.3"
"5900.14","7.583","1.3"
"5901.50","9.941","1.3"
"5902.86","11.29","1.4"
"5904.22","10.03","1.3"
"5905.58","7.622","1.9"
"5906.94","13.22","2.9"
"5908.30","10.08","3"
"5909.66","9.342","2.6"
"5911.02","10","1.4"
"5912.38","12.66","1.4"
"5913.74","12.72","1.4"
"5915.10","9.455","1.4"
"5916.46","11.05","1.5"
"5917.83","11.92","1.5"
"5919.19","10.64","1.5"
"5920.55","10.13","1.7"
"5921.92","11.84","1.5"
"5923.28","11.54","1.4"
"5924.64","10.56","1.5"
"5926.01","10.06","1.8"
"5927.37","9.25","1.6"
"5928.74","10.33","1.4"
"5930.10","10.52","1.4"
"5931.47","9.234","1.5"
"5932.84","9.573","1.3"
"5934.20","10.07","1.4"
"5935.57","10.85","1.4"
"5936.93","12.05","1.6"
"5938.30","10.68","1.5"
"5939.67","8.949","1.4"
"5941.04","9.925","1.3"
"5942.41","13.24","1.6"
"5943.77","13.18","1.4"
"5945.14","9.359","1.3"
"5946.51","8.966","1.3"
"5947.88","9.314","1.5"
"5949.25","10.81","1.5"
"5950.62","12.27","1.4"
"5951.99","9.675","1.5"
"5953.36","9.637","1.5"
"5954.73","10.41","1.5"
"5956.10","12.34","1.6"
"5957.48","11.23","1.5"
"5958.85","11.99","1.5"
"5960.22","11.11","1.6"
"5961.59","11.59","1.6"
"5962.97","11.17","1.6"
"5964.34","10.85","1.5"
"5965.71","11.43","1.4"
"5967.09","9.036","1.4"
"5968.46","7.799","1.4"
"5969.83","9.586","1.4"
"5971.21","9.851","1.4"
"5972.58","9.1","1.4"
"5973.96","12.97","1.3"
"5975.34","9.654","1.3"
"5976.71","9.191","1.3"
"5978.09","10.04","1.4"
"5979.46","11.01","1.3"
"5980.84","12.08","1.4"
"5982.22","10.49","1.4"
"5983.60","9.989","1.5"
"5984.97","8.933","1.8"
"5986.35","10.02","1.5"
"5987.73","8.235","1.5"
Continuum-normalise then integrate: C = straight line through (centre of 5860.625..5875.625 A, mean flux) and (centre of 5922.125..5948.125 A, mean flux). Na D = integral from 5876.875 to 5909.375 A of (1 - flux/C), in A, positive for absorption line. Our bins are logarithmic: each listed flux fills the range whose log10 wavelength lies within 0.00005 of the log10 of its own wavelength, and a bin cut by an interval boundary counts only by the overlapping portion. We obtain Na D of 5.7 A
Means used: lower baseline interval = 11.6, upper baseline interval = 10.4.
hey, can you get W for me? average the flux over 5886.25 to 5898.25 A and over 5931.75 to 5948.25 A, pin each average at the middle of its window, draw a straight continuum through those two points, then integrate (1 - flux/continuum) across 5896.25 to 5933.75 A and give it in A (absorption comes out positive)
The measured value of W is -4.6 A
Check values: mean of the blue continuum 7.82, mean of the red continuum 10.5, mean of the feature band 10.2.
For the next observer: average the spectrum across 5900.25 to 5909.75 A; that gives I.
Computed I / 10.1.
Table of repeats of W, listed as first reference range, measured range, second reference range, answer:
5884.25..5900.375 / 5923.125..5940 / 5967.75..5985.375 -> -2.48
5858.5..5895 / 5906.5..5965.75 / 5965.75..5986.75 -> -3.78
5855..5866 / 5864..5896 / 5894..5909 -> -1.35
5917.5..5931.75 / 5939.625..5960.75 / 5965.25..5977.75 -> -1.41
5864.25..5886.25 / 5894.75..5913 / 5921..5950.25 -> 2.31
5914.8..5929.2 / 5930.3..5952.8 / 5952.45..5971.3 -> 0.24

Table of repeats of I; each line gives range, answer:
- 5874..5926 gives 9.9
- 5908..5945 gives 10.7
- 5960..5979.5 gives 10.3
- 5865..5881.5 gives 11.5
